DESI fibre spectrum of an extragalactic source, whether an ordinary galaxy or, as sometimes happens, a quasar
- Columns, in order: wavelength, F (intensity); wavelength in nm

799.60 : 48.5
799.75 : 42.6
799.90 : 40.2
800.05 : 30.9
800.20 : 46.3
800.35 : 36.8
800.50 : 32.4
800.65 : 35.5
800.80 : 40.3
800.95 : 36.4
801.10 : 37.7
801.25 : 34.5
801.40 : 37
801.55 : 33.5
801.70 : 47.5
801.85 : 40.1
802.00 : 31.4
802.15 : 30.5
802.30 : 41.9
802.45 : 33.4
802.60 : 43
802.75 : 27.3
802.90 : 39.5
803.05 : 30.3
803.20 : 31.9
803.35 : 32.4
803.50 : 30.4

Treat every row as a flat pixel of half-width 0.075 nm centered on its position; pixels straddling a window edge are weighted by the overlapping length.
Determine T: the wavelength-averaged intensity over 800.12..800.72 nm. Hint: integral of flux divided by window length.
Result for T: 37.7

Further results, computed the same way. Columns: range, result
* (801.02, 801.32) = 36.1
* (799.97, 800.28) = 38.6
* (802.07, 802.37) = 36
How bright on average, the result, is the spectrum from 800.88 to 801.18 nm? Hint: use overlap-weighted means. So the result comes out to 37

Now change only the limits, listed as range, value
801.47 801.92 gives 40.3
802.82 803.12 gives 34.9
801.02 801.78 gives 38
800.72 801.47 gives 37.2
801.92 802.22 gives 31.1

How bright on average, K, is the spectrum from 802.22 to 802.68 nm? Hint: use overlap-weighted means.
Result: 39.2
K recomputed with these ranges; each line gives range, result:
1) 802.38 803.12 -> 34.7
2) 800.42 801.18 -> 36.4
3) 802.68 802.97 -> 33.4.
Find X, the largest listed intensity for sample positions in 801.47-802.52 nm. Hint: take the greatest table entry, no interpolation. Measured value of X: 47.5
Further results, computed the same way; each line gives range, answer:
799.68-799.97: 42.6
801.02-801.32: 37.7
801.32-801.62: 37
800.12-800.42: 46.3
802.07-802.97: 43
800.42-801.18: 40.3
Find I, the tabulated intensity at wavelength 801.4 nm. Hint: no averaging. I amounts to 37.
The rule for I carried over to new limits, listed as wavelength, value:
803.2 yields 31.9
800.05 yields 30.9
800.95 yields 36.4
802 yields 31.4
